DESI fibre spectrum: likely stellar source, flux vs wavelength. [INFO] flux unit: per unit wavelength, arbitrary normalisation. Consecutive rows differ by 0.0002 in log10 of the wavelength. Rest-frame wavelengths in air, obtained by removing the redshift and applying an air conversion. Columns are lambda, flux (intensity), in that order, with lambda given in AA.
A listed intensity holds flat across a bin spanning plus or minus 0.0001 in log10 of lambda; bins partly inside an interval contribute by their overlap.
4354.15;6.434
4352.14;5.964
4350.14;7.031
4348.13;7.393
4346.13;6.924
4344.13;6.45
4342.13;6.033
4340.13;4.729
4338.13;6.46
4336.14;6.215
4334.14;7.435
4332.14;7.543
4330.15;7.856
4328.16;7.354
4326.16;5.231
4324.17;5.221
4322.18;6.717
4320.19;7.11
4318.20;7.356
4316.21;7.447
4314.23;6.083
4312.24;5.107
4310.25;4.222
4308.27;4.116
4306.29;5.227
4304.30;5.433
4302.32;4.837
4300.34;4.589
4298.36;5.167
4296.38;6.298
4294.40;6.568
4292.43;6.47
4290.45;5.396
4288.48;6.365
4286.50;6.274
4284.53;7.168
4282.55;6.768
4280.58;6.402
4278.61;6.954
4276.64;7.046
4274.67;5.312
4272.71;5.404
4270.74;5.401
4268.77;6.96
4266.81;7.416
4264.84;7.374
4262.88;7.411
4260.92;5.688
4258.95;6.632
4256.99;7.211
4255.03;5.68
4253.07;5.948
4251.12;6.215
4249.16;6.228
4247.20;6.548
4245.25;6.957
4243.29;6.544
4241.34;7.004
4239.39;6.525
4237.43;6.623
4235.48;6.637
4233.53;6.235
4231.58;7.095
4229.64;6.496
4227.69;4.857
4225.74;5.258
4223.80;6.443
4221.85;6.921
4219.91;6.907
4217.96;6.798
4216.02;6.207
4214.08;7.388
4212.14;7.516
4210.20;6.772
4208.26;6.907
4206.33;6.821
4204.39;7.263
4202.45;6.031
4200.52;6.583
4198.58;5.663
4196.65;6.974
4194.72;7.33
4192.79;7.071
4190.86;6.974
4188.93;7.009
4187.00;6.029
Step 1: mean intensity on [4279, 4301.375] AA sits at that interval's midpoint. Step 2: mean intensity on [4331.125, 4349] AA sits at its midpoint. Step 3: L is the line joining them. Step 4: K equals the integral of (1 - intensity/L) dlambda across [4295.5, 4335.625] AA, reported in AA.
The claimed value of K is 2.2 AA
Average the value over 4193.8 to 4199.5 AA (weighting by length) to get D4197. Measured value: 6.66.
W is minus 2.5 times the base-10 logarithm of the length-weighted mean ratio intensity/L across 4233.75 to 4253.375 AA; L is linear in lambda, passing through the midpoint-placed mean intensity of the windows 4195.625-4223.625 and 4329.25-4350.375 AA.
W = 0.04 mag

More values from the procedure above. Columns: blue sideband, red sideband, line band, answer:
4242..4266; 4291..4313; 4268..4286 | -0.078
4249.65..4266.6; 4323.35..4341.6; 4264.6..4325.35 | 0.078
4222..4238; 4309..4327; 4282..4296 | -0.054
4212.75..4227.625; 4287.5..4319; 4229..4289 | -0.076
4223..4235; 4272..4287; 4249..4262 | 0.006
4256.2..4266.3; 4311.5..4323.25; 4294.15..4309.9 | 0.284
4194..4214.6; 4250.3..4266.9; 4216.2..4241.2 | 0.050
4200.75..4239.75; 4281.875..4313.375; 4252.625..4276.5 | -0.065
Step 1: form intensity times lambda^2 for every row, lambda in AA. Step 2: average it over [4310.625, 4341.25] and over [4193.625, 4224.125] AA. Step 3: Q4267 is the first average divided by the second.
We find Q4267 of 1.01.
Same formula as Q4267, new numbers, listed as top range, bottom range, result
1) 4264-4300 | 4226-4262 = 1.01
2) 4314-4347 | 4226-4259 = 1.07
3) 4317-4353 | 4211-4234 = 1.07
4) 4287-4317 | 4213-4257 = 0.89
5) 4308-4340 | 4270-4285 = 1.03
